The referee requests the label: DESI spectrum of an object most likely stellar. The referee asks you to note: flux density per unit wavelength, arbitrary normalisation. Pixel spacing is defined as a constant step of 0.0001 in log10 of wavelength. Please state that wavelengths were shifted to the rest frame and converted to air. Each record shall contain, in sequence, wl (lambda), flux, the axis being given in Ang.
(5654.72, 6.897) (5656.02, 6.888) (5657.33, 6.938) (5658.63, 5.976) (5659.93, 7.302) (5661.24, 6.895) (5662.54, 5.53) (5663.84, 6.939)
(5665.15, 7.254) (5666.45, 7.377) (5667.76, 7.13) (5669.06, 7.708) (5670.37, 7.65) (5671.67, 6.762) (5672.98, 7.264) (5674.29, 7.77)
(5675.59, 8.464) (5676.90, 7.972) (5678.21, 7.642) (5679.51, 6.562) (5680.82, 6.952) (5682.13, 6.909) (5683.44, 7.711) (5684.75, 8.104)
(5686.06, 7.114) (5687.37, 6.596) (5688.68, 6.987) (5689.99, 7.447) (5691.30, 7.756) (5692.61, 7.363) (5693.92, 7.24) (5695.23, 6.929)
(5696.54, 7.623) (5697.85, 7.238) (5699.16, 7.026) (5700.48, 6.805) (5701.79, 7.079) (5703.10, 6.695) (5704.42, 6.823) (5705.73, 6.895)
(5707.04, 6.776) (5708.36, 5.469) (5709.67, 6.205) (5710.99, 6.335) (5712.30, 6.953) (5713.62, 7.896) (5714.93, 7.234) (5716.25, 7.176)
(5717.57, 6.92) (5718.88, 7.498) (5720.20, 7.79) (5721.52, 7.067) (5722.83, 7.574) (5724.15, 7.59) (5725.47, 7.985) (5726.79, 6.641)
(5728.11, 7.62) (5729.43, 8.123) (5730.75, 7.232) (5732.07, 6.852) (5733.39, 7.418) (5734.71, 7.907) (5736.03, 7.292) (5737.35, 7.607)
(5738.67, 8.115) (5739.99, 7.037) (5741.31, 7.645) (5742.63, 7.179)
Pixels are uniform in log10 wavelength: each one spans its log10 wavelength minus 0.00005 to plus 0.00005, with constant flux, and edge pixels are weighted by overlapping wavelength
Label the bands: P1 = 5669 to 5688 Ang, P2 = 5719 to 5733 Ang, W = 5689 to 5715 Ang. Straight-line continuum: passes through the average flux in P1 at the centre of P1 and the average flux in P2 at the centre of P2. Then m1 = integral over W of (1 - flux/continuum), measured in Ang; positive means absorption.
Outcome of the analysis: 1.5 Ang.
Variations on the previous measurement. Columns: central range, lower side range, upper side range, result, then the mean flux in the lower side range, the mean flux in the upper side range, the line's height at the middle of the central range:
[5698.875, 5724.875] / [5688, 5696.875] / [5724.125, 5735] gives 1.42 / 7.33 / 7.46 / 7.4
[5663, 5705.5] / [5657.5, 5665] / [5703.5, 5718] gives -3.68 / 6.6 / 6.78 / 6.69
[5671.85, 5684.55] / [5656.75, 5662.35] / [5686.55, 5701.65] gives -0.95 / 6.68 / 7.18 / 6.95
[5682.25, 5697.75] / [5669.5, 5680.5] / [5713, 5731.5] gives 0.31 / 7.5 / 7.45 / 7.48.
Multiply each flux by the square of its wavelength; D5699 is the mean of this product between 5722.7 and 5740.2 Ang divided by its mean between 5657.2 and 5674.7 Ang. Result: 1.09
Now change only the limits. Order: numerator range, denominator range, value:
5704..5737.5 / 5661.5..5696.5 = 1.00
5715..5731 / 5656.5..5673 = 1.09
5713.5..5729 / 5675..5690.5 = 1.02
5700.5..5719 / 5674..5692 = 0.93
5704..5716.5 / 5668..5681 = 0.92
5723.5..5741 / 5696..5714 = 1.11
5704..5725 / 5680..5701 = 0.98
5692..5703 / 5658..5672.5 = 1.04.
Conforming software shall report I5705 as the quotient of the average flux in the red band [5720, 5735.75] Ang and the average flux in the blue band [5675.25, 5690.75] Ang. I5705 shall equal 1.0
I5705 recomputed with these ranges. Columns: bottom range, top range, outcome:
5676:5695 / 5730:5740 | 1.02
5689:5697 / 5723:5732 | 1.01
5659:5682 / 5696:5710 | 0.94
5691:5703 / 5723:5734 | 1.03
